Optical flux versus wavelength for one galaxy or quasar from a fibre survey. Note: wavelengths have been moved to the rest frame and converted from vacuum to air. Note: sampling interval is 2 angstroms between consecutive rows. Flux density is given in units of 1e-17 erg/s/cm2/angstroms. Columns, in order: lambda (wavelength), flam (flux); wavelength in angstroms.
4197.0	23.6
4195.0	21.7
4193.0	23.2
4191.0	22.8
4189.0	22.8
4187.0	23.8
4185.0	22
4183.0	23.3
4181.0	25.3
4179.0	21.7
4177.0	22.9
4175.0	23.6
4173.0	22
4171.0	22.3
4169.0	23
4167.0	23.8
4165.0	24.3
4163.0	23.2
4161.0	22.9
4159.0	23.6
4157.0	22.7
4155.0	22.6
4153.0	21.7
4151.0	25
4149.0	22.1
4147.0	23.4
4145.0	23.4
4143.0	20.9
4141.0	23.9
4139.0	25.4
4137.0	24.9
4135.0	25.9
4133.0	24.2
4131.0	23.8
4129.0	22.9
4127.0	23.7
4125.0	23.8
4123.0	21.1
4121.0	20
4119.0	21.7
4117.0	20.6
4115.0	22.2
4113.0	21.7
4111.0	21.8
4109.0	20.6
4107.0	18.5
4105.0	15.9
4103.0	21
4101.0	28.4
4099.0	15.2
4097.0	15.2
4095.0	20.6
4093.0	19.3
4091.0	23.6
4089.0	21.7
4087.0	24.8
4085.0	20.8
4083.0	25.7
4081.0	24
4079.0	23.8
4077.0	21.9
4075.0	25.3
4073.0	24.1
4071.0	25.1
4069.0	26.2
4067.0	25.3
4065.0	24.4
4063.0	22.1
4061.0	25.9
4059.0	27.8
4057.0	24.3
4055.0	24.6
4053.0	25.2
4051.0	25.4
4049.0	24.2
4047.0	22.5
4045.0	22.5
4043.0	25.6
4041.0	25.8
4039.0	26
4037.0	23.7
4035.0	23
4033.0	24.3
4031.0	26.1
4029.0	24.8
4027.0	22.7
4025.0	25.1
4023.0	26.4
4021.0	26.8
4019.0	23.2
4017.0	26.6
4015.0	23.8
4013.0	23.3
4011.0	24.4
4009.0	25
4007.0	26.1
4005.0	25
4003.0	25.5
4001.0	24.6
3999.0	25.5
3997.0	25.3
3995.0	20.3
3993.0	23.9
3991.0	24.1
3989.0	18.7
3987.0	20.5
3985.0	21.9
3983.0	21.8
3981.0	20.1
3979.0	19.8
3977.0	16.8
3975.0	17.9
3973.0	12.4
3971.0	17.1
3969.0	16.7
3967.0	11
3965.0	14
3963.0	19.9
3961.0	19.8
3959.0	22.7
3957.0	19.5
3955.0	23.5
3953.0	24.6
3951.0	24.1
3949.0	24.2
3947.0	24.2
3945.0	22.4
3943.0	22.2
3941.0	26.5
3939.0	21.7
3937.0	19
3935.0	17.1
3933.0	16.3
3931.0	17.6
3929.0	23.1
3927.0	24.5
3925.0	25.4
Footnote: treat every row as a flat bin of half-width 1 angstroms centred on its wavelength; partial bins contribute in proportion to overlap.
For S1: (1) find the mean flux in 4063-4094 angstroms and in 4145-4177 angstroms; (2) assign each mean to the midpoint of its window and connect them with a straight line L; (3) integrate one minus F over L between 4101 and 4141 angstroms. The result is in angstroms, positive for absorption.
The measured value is 1.8 angstroms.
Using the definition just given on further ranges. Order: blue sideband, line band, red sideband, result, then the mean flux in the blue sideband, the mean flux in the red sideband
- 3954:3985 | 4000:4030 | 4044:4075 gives -4.7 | 18.3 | 24.7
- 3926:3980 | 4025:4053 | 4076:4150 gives -4.4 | 19.9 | 22.1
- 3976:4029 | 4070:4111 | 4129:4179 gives 2.8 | 23.4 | 23.4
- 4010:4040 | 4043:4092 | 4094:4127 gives -3.4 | 24.7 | 20.6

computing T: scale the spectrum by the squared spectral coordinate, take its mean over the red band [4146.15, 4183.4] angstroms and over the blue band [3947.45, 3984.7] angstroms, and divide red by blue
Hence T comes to 1.32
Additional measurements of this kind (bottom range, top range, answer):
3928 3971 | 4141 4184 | 1.26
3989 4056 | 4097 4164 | 0.96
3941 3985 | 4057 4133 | 1.20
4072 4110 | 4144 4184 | 1.11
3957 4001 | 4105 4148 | 1.23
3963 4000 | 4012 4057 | 1.31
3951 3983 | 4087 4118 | 1.18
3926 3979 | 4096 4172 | 1.22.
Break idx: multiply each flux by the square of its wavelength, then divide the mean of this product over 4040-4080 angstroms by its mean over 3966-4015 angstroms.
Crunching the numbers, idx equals 1.20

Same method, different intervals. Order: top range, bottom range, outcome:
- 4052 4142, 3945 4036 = 1.09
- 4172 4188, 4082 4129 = 1.13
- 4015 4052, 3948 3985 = 1.32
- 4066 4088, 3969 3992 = 1.33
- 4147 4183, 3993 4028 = 1.01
